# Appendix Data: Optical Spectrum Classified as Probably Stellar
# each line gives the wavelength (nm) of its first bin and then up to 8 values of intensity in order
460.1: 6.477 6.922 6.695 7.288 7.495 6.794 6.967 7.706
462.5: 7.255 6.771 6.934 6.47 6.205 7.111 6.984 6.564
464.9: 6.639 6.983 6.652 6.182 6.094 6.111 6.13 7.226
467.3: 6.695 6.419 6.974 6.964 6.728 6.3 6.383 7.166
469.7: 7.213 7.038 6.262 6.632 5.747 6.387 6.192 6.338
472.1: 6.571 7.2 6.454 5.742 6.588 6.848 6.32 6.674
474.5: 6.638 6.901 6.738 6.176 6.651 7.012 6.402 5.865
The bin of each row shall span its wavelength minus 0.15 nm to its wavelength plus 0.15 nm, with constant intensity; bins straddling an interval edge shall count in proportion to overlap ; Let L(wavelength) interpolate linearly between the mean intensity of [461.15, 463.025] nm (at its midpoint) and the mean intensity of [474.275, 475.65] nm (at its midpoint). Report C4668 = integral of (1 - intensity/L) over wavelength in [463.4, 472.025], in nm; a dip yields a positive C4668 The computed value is 0.42 nm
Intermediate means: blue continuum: 7.16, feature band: 6.58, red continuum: 6.62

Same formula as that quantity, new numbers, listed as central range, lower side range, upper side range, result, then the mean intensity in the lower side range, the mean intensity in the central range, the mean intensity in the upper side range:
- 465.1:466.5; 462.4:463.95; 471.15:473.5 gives 0.05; 6.73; 6.39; 6.44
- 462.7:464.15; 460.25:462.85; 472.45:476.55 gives 0.07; 7.11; 6.7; 6.55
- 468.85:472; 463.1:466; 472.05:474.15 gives 0.02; 6.65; 6.53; 6.54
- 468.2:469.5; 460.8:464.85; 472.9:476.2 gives 0.02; 6.95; 6.66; 6.58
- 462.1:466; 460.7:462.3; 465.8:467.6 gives 0.02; 7.18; 6.78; 6.43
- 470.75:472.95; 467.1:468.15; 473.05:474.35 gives 0.07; 6.75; 6.38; 6.54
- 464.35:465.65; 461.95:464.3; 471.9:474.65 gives 0.02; 6.93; 6.73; 6.56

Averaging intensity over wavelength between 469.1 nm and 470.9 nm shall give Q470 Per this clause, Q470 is 6.73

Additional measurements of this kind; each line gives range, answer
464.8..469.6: 6.61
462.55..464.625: 6.76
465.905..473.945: 6.55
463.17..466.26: 6.6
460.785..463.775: 7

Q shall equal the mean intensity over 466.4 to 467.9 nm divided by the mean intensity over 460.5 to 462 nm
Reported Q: 0.94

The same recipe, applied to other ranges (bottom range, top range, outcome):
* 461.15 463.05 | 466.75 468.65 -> 0.95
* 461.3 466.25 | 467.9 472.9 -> 0.97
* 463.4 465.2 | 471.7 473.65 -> 0.97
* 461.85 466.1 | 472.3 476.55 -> 0.97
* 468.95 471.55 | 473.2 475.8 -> 1.01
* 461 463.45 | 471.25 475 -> 0.92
